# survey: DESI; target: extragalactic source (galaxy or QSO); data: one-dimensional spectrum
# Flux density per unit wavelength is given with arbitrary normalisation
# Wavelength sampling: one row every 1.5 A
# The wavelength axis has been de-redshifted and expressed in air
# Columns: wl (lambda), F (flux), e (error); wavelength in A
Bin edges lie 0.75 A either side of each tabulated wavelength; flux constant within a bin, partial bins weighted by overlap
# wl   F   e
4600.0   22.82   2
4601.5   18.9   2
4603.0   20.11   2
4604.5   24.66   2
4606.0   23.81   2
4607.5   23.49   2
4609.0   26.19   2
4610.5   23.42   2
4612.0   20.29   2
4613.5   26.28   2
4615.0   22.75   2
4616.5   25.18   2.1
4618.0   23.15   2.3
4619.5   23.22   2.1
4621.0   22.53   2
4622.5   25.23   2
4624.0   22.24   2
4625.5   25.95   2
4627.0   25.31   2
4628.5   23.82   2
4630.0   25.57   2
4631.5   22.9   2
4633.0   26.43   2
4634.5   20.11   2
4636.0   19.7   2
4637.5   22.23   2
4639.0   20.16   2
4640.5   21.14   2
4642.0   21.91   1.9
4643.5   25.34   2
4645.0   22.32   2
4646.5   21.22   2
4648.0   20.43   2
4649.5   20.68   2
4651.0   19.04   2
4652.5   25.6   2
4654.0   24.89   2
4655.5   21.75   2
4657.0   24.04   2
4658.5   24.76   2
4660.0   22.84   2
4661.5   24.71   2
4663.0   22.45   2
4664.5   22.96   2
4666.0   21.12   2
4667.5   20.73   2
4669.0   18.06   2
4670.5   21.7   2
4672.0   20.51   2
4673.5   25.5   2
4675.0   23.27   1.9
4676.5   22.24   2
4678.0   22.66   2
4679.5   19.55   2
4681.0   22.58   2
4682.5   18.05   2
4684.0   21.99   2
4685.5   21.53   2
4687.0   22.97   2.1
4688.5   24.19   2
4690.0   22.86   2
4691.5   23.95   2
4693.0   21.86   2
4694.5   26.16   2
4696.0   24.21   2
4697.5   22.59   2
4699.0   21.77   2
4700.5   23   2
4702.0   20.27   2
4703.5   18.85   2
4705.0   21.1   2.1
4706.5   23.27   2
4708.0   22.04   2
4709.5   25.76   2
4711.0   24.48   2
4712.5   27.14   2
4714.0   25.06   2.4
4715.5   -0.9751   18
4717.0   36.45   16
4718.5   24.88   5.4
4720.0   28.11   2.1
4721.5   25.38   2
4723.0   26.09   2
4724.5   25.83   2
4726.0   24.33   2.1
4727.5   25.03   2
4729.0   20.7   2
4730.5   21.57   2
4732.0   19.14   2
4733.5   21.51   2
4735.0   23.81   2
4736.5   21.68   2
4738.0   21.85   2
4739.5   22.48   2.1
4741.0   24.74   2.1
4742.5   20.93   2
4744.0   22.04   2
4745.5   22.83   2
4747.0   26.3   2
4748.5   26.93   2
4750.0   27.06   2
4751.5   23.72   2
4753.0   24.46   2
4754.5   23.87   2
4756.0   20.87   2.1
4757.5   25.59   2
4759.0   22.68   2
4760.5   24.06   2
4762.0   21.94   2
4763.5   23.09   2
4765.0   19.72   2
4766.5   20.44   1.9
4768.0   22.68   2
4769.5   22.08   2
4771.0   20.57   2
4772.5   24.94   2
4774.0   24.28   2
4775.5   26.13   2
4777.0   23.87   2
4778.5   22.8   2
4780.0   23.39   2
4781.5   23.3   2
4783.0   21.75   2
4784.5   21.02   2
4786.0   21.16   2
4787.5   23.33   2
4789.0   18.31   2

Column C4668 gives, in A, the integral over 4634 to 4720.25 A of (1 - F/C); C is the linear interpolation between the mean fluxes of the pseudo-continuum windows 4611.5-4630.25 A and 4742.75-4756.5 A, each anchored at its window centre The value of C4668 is 6.1 A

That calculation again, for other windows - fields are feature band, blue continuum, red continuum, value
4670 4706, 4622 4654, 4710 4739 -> 1.3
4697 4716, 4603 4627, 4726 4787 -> 1.5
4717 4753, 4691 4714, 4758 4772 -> -2.4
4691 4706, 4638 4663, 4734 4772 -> 0.3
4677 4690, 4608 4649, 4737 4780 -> 0.8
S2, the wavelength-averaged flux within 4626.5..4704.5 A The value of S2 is 22.4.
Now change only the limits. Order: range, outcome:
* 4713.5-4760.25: 23.4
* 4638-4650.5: 21.6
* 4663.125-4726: 22.7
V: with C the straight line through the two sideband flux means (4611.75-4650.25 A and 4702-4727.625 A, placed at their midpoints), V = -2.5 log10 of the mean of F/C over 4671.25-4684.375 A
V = 0.07 mag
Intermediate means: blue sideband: 23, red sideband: 23.6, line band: 21.8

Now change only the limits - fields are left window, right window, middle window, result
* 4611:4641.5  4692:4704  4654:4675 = 0.01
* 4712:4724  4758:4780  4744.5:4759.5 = -0.05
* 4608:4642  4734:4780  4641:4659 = 0.03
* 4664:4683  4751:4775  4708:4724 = -0.10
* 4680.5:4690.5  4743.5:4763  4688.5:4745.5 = 0.00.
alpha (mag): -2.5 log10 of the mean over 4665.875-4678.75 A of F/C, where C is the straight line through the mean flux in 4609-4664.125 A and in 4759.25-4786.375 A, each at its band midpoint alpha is 0.057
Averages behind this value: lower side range 23.1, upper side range 22.6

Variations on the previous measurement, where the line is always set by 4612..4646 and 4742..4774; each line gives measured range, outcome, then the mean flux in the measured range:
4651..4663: -0.019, 23.7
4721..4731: -0.043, 24.2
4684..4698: -0.003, 23.3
